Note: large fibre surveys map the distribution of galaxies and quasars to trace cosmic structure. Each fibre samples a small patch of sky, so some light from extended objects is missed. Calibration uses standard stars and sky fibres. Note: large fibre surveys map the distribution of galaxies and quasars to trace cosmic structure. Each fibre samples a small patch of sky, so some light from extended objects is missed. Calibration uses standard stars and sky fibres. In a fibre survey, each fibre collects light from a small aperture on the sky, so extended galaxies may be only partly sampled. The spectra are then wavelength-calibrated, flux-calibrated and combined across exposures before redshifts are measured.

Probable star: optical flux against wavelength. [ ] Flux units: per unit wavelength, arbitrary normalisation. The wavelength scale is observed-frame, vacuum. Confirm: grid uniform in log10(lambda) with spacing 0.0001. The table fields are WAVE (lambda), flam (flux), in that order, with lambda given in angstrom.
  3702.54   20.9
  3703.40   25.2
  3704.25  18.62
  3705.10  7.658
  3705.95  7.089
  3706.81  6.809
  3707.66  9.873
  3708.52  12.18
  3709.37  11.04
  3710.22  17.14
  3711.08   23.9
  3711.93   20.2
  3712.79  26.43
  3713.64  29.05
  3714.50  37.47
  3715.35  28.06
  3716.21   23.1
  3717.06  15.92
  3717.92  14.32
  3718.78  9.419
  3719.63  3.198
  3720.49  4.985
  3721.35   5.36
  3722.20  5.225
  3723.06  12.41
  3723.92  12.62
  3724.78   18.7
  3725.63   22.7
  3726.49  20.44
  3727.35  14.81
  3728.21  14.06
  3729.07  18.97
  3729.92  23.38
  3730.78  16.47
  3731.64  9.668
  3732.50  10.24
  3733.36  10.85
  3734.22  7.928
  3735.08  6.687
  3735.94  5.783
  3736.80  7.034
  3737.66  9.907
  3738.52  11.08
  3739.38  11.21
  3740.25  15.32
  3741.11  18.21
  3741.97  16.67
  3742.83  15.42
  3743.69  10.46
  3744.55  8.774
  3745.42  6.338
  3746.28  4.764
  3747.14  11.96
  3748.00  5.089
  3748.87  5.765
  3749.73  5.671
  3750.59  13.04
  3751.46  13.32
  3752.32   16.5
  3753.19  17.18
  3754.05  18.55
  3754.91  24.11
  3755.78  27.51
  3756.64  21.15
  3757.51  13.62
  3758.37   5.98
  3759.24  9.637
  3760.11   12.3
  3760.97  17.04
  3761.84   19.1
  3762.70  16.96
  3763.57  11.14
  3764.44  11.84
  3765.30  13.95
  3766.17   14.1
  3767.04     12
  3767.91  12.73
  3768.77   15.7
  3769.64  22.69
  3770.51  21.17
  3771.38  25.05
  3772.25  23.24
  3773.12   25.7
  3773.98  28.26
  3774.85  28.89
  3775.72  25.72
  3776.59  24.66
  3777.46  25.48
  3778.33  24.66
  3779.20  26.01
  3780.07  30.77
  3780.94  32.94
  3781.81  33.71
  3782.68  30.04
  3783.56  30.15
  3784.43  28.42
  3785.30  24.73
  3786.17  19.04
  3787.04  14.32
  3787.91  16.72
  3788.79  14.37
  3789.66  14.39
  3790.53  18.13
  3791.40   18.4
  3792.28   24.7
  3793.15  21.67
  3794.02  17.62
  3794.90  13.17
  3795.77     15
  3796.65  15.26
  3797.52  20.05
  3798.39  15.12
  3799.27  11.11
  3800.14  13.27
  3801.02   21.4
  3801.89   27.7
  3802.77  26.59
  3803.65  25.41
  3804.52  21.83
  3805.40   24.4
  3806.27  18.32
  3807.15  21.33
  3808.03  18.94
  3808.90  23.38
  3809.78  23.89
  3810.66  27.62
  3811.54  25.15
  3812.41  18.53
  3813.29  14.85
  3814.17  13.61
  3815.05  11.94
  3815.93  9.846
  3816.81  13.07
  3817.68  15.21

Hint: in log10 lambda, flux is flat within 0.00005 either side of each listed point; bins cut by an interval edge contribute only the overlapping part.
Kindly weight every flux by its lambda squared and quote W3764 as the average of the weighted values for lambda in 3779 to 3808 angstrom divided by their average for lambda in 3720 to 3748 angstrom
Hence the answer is 1.83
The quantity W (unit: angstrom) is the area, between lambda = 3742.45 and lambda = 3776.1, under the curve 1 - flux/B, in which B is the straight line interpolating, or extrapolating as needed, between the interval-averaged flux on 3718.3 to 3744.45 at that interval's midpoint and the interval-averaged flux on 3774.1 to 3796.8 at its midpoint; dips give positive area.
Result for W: 4.4 angstrom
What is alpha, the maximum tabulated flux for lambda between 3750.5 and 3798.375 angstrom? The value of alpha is 33.71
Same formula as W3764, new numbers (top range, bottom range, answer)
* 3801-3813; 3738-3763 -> 1.76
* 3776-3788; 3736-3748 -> 2.44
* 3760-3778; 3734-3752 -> 1.97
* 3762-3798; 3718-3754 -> 1.83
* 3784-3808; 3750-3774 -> 1.16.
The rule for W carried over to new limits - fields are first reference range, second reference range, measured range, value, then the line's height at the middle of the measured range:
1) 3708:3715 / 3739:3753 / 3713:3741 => 4.9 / 17.2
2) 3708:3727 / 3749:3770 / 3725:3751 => 6.6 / 16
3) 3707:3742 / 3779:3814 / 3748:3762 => 2.4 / 17.6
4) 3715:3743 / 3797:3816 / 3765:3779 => -3.8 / 17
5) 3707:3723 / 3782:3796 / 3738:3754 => 5.6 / 18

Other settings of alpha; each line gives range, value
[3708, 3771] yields 37.47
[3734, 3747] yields 18.21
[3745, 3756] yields 27.51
